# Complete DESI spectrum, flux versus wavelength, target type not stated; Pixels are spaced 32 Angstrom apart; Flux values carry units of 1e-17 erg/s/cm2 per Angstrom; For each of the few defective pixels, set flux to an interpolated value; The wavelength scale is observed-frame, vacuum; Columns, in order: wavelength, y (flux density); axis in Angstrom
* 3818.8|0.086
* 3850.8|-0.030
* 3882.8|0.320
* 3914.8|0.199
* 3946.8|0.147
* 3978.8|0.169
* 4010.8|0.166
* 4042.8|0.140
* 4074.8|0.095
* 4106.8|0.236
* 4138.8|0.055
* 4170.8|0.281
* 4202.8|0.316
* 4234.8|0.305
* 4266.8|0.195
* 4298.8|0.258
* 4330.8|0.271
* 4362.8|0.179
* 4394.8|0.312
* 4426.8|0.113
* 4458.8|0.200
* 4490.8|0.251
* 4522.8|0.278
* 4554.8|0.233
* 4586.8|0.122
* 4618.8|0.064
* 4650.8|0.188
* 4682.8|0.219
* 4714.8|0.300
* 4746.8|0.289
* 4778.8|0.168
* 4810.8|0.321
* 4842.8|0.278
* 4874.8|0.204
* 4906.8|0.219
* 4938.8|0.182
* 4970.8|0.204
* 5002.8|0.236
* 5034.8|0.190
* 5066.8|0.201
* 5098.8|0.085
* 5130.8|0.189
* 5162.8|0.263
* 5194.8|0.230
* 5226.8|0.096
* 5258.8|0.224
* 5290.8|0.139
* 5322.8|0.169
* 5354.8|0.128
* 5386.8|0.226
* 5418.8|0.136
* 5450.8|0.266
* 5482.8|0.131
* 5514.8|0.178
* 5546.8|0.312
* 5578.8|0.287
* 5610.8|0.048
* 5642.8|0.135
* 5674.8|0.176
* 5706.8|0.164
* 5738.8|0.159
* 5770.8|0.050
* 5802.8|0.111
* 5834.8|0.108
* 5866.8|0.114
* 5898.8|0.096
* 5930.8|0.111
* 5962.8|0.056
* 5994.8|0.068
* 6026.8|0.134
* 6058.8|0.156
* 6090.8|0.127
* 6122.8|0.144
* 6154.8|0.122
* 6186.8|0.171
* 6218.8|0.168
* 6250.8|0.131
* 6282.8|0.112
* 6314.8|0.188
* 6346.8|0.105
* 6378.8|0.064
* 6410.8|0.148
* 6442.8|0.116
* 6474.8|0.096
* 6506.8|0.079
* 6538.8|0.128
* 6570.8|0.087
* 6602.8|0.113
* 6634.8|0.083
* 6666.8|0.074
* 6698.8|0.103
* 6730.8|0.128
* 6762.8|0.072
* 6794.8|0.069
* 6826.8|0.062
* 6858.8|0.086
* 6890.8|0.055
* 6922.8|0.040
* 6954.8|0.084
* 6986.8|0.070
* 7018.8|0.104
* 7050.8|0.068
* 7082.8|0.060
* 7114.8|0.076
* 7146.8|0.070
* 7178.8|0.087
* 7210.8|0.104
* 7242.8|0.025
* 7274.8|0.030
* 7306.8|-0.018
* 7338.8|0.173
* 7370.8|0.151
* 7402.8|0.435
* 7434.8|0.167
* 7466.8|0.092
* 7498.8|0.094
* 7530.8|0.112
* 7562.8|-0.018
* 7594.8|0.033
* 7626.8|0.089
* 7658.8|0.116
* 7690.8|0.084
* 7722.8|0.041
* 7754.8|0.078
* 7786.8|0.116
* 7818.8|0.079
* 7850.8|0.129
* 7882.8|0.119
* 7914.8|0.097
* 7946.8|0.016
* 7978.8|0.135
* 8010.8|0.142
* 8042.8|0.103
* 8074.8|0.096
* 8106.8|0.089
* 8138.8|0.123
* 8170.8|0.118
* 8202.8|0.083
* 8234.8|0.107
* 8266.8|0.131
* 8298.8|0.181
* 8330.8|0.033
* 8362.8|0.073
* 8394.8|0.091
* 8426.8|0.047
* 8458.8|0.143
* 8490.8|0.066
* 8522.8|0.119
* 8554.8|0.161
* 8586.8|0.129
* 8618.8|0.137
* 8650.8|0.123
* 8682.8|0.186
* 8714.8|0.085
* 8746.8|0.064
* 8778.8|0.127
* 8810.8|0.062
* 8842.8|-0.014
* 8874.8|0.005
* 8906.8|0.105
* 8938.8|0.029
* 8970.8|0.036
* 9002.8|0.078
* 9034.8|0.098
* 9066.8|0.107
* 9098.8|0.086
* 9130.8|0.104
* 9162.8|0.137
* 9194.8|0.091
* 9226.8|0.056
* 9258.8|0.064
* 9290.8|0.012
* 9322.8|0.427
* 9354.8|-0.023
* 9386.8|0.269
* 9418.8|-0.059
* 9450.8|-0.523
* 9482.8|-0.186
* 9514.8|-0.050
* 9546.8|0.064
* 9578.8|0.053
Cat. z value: 0.98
